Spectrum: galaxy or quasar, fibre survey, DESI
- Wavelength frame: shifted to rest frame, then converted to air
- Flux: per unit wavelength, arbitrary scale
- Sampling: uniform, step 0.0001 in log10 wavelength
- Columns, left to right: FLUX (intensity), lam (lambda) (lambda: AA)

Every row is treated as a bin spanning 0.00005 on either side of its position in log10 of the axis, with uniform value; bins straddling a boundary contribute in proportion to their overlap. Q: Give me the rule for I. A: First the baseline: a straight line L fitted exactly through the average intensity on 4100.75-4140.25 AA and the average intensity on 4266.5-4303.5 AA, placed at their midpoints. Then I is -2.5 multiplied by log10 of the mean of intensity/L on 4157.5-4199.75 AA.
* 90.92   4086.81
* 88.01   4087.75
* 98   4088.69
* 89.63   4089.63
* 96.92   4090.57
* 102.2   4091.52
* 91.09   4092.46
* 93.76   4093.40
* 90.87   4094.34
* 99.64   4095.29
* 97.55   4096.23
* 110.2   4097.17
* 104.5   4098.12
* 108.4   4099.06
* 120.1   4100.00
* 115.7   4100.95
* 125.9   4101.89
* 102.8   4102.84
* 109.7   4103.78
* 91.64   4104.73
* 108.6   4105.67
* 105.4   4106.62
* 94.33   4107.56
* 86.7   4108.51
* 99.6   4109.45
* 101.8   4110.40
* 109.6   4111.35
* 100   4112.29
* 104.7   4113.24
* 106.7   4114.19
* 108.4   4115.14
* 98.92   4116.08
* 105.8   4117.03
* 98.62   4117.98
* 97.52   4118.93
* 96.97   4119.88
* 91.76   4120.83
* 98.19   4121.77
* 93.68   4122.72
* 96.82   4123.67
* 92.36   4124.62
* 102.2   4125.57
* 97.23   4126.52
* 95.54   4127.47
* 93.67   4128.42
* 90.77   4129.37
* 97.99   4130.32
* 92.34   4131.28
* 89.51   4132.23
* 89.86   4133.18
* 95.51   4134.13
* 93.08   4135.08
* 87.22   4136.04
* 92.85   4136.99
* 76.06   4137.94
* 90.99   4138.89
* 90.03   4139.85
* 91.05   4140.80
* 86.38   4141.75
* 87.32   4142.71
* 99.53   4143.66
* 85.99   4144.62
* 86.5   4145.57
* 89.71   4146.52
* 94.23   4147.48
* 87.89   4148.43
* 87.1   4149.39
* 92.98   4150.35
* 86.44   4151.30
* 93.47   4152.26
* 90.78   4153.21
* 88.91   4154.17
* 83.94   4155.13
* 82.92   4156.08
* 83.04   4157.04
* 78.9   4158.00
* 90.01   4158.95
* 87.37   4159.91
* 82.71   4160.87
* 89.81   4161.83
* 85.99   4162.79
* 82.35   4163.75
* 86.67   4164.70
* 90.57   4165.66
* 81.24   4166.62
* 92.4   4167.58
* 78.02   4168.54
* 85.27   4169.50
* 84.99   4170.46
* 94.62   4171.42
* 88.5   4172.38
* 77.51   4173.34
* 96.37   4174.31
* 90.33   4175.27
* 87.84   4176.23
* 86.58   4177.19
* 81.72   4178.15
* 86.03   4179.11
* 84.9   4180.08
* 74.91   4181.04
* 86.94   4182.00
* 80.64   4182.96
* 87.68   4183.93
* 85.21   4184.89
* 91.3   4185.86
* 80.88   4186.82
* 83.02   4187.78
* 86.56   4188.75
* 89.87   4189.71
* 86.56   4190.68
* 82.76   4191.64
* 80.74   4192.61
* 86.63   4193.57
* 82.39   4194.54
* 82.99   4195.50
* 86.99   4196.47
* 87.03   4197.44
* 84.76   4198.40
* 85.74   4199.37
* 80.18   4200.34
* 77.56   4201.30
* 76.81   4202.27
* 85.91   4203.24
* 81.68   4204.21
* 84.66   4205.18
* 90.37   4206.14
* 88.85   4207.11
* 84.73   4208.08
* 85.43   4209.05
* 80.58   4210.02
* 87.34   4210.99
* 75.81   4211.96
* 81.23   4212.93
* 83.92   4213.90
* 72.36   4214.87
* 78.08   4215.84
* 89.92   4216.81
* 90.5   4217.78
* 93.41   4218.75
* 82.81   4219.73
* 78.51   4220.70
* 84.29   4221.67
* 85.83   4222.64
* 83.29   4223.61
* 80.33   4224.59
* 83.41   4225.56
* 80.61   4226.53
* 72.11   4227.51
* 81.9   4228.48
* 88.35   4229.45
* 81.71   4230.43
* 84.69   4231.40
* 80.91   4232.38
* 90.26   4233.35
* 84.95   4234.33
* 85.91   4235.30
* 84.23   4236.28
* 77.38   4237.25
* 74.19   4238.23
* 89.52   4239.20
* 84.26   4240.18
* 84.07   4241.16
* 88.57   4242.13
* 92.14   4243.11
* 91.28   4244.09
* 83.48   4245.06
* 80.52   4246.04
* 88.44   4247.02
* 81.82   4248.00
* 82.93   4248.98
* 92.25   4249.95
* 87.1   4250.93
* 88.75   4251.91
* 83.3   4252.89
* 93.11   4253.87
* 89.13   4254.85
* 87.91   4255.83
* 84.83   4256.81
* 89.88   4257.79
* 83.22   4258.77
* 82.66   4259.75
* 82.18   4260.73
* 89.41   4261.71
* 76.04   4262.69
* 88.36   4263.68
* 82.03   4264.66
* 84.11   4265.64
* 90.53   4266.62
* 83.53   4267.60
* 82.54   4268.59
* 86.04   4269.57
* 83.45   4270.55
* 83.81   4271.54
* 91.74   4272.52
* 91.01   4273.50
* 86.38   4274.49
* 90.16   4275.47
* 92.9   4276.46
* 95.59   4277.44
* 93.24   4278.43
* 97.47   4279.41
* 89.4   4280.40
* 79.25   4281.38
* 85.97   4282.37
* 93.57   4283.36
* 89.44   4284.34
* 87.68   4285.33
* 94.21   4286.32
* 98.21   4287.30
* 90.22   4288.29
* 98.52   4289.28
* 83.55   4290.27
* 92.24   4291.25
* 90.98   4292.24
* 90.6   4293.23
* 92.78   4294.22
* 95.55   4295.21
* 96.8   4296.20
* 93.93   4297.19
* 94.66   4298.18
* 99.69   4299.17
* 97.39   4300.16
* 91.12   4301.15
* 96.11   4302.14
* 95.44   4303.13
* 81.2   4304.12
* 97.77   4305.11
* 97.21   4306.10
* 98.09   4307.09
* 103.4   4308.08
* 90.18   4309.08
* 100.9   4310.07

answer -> 0.12 mag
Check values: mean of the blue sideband 97.9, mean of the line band 85.6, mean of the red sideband 91.2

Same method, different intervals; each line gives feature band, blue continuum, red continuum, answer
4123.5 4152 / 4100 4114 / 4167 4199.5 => 0.07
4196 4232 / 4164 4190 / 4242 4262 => 0.04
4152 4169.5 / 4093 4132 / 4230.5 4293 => 0.12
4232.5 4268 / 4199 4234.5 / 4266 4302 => 0.02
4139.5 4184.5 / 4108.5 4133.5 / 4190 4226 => 0.05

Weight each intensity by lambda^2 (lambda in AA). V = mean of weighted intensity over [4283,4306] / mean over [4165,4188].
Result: 1.1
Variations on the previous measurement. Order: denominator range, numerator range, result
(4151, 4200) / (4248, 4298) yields 1.08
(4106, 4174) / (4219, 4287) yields 0.99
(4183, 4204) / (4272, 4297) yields 1.13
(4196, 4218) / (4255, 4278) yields 1.07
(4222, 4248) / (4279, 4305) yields 1.13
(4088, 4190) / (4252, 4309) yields 1.04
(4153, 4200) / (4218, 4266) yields 1.02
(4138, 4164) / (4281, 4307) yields 1.13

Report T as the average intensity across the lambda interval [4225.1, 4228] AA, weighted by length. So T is 78.7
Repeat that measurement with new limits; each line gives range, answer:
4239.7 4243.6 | 87.2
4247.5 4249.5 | 82.8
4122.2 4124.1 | 95.2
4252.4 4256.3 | 88.3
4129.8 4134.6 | 93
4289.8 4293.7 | 89.5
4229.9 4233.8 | 84.3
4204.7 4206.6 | 87.9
